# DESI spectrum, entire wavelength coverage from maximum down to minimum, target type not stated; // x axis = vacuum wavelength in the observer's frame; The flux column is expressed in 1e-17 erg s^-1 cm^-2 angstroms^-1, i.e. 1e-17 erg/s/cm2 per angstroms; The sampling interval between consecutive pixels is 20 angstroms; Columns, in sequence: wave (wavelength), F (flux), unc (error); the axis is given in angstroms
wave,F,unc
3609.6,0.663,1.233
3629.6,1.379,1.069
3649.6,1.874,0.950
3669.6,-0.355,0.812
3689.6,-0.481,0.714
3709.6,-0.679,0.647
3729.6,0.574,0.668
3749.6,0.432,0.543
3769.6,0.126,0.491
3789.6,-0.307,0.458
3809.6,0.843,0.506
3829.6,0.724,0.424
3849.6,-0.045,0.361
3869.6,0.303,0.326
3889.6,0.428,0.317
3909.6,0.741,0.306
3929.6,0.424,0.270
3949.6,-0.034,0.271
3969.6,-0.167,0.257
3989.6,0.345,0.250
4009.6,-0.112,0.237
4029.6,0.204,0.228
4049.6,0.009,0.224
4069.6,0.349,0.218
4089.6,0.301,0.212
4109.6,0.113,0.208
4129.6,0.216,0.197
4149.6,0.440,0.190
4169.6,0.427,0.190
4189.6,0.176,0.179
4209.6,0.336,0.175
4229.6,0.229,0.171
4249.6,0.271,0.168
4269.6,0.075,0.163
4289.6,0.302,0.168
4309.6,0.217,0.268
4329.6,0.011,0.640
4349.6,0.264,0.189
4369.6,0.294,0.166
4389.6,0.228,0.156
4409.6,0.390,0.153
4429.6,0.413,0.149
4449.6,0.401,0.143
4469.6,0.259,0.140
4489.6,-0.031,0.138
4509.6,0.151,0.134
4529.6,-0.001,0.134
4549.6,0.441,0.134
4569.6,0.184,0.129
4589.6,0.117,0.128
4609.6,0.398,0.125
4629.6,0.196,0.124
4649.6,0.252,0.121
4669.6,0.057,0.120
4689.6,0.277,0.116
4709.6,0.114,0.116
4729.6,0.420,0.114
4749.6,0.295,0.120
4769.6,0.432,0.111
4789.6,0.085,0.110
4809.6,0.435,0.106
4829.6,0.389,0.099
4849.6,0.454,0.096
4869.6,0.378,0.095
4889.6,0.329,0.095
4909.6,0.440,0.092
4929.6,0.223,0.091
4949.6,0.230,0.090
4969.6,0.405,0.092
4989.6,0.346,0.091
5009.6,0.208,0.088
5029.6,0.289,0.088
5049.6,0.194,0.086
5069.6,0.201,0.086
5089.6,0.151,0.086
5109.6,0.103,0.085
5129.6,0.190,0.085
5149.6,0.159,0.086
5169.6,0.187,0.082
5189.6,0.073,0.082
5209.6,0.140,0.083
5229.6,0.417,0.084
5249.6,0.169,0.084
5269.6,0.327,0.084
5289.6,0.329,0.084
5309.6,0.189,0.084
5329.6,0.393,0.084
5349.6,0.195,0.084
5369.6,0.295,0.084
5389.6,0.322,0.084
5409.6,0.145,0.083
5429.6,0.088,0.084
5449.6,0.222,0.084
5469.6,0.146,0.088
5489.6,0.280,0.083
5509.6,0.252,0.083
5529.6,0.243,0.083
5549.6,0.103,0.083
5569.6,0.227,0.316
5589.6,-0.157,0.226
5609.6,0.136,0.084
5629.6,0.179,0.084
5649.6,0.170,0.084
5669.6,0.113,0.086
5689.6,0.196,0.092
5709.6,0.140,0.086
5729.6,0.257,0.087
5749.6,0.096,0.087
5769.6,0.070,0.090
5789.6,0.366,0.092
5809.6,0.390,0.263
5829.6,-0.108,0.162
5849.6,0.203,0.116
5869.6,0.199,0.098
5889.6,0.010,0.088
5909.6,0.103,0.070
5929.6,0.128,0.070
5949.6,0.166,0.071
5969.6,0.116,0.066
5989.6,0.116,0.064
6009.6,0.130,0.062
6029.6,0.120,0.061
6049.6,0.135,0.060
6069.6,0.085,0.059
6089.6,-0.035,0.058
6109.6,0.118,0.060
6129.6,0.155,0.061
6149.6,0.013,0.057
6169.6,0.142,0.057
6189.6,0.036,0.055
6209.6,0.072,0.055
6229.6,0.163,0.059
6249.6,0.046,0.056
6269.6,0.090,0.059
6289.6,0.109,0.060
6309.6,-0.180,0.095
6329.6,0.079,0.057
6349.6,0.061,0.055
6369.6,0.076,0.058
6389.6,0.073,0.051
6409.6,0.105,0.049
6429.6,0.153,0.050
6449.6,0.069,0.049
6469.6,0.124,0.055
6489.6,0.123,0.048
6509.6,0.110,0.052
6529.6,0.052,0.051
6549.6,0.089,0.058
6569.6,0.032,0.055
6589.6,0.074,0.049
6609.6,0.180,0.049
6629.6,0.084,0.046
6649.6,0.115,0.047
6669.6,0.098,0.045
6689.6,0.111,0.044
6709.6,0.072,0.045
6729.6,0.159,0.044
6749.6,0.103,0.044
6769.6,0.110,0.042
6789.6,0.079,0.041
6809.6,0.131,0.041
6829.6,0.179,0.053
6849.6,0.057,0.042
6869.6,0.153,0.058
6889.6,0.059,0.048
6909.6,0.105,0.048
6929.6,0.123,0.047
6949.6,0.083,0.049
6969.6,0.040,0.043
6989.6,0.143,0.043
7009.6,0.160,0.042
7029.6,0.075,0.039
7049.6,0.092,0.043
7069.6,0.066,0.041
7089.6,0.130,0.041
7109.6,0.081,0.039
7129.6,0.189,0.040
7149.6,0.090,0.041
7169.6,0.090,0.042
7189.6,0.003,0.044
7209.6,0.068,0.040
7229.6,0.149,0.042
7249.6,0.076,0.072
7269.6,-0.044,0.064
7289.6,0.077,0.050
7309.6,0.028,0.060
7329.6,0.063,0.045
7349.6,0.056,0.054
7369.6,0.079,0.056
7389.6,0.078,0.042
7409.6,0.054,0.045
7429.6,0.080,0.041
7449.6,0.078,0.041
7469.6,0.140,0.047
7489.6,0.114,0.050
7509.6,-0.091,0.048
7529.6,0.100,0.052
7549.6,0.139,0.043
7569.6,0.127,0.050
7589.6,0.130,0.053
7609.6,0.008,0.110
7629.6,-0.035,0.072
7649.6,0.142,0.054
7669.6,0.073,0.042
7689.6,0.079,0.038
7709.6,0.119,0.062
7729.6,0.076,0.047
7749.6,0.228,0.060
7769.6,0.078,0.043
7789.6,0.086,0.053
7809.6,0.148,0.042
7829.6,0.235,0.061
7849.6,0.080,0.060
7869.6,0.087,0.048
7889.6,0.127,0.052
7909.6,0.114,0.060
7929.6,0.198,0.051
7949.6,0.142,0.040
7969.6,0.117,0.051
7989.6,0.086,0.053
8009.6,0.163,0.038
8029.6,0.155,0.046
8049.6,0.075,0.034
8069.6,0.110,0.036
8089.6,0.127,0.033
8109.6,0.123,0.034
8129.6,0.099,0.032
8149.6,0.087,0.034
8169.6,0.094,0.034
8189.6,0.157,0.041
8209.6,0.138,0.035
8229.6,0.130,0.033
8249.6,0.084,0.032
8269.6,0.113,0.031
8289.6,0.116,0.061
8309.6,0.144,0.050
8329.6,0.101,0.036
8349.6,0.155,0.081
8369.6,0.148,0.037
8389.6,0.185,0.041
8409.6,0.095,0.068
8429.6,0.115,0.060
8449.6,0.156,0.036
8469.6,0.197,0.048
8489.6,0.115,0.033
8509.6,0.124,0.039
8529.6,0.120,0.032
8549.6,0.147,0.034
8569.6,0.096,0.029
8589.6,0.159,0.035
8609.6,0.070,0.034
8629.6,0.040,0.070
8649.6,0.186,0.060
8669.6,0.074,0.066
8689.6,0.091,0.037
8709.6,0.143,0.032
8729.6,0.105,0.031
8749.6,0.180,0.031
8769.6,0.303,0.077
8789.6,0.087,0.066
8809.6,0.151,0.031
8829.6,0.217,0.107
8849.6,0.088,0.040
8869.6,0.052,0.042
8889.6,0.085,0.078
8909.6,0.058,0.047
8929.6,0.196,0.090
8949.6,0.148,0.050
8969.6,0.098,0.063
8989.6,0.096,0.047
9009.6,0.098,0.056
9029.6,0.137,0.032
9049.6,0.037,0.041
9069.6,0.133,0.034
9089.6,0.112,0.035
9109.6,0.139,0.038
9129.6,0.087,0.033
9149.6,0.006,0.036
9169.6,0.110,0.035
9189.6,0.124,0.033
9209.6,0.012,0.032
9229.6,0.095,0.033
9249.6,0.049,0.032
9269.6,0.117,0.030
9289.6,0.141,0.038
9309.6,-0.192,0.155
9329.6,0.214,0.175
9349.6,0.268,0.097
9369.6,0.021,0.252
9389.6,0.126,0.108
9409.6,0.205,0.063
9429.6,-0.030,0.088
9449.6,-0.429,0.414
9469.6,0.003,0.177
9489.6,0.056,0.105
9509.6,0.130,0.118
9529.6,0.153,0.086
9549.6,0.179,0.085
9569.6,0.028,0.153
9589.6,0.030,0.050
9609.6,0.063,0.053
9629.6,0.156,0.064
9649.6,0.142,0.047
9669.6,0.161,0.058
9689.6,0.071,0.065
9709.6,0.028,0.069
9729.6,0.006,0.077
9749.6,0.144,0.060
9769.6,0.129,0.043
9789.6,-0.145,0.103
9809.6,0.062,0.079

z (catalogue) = 0.19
